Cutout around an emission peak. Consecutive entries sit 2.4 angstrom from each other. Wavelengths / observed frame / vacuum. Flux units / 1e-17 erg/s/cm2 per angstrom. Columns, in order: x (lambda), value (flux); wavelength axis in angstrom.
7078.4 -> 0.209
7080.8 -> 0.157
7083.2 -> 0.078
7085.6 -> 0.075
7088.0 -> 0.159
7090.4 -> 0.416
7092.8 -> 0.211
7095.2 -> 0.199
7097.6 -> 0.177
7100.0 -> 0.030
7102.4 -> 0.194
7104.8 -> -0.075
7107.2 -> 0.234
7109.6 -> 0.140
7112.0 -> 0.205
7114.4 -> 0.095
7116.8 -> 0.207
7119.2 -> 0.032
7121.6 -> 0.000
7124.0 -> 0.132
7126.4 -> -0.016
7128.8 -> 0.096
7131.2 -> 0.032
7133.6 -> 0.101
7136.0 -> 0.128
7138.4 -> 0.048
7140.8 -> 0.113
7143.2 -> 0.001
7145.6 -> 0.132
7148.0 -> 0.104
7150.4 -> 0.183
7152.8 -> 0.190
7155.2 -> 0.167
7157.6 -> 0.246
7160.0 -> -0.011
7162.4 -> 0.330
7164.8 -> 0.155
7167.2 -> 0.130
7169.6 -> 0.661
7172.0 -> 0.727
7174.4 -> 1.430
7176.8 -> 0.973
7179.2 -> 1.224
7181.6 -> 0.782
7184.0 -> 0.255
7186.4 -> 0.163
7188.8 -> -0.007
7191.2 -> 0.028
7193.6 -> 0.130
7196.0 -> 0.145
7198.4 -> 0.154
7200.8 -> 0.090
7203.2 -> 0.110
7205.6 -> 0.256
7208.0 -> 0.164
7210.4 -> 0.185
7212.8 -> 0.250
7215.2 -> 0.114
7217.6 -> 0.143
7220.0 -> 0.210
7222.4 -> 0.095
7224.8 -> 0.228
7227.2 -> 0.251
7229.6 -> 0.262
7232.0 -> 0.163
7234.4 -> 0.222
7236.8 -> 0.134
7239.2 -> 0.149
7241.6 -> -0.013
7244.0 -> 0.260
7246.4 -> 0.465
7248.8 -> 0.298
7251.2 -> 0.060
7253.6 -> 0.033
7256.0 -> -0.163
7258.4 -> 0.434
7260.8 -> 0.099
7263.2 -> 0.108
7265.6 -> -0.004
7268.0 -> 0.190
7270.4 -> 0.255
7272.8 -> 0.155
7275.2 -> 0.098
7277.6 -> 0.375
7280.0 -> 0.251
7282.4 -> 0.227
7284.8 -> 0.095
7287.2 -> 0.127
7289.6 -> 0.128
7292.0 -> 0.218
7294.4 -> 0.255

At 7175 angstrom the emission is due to [O II] 3727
